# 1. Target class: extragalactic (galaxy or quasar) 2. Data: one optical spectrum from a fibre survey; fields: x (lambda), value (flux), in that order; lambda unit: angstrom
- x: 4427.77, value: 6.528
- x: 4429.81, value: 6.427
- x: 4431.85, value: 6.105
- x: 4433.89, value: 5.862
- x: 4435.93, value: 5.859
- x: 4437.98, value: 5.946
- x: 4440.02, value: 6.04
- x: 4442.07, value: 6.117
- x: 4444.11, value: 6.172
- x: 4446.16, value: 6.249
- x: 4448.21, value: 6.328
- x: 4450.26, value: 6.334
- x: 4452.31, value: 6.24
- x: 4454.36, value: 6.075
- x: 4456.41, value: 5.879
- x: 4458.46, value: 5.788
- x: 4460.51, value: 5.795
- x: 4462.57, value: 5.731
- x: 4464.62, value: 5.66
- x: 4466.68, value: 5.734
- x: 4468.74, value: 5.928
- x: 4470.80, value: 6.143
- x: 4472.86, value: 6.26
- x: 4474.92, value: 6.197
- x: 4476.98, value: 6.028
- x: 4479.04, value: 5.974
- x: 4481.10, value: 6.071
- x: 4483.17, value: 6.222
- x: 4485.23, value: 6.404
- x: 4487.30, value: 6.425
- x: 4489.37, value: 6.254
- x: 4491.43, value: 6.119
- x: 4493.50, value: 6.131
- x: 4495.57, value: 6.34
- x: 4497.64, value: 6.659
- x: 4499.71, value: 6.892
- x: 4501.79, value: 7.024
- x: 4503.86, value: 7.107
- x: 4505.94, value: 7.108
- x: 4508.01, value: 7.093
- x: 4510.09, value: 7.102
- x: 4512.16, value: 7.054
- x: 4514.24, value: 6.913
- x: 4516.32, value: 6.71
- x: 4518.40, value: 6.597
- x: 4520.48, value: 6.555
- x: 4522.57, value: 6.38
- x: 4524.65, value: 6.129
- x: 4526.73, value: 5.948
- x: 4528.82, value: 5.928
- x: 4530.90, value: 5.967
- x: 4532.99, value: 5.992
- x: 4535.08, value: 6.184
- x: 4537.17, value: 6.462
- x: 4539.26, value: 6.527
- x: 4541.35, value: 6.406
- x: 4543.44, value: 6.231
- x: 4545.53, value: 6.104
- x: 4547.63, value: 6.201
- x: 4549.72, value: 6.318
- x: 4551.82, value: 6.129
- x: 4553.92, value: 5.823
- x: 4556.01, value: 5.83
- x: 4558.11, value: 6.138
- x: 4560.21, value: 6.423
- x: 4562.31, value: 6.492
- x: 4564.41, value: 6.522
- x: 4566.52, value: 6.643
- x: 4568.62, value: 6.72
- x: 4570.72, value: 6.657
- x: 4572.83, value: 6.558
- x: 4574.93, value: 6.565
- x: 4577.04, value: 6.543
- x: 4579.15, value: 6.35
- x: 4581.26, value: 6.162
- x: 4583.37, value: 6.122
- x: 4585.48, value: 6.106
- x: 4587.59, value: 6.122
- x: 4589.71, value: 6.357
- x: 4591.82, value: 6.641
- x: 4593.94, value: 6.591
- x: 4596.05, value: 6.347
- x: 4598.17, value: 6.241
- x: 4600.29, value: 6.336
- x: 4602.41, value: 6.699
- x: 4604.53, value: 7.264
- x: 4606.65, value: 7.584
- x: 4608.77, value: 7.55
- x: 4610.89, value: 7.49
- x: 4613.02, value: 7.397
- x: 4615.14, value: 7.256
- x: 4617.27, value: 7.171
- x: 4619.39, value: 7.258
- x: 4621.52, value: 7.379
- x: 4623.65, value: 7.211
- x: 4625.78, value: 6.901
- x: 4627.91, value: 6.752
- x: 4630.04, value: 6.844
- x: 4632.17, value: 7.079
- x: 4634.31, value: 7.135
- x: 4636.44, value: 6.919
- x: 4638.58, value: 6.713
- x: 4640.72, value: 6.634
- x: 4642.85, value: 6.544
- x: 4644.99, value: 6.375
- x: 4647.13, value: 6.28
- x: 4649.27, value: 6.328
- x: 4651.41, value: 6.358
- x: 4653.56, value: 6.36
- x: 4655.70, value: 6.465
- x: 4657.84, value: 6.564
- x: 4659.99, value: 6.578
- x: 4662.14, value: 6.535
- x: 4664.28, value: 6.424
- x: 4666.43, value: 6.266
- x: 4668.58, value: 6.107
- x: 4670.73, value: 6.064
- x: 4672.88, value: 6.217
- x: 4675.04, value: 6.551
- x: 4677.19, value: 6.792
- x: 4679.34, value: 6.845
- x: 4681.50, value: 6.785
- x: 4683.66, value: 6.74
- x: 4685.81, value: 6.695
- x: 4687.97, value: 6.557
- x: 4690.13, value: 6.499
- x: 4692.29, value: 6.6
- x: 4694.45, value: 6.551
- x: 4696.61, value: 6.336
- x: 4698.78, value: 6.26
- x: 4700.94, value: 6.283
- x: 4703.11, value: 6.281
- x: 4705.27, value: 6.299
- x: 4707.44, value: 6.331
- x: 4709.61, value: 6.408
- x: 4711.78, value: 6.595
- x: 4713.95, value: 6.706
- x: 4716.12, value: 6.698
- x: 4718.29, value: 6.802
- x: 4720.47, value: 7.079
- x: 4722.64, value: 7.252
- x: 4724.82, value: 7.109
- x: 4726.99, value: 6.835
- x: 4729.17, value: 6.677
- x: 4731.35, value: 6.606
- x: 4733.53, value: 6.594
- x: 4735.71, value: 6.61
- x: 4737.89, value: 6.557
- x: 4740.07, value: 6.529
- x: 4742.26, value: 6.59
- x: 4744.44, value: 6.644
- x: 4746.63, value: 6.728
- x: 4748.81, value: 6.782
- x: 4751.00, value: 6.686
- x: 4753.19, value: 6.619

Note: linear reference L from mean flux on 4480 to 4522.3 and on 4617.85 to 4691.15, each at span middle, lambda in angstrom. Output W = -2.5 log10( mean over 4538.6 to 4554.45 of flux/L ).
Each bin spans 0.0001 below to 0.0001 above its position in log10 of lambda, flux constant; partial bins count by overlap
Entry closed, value 0.07 mag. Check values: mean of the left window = 6.63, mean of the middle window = 6.22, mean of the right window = 6.64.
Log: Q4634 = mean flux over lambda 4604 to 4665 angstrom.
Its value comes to 6.87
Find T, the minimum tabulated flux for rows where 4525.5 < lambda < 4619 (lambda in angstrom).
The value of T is 5.823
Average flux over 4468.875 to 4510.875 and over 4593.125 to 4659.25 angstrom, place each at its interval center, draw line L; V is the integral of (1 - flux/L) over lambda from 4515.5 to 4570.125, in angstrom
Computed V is 2.7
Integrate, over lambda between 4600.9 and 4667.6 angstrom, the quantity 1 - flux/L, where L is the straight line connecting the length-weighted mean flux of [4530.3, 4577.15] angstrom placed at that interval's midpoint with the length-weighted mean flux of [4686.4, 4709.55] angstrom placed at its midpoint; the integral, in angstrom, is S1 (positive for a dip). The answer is -5.0 angstrom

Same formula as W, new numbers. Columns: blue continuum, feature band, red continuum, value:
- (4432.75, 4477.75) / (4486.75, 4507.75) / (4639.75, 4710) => -0.090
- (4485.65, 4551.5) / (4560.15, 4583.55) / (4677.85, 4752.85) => 0.004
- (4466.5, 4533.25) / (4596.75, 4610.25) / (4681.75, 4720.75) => -0.076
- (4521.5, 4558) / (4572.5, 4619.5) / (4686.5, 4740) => -0.070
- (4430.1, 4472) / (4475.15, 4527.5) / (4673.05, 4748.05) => -0.069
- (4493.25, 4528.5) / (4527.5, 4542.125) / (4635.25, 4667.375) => 0.077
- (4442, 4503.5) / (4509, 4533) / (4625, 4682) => -0.030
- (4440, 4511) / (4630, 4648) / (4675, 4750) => -0.032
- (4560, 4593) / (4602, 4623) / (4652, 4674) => -0.146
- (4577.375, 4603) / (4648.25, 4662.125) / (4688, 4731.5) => 0.006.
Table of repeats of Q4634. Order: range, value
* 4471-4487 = 6.18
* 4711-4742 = 6.76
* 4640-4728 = 6.54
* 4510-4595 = 6.36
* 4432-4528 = 6.29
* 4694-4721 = 6.5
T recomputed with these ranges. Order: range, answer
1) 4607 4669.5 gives 6.107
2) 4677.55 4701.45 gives 6.26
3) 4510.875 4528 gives 5.948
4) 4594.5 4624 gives 6.241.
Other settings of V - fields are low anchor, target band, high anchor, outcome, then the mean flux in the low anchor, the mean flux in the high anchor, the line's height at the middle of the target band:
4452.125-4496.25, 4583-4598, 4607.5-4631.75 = 1.38 angstrom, 6.06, 7.2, 6.97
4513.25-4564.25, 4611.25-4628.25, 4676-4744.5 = -2.00 angstrom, 6.27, 6.63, 6.44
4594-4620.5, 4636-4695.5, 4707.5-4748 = 3.20 angstrom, 7.03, 6.71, 6.88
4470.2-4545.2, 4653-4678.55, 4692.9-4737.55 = 0.60 angstrom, 6.43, 6.61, 6.57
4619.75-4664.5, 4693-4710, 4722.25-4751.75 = 0.92 angstrom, 6.7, 6.72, 6.71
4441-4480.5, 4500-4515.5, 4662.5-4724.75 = -2.29 angstrom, 6.03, 6.55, 6.14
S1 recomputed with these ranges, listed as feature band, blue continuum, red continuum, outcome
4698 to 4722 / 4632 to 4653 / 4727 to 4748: 0.3 angstrom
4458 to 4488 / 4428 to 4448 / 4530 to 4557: 0.5 angstrom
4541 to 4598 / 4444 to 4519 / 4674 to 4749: 1.1 angstrom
